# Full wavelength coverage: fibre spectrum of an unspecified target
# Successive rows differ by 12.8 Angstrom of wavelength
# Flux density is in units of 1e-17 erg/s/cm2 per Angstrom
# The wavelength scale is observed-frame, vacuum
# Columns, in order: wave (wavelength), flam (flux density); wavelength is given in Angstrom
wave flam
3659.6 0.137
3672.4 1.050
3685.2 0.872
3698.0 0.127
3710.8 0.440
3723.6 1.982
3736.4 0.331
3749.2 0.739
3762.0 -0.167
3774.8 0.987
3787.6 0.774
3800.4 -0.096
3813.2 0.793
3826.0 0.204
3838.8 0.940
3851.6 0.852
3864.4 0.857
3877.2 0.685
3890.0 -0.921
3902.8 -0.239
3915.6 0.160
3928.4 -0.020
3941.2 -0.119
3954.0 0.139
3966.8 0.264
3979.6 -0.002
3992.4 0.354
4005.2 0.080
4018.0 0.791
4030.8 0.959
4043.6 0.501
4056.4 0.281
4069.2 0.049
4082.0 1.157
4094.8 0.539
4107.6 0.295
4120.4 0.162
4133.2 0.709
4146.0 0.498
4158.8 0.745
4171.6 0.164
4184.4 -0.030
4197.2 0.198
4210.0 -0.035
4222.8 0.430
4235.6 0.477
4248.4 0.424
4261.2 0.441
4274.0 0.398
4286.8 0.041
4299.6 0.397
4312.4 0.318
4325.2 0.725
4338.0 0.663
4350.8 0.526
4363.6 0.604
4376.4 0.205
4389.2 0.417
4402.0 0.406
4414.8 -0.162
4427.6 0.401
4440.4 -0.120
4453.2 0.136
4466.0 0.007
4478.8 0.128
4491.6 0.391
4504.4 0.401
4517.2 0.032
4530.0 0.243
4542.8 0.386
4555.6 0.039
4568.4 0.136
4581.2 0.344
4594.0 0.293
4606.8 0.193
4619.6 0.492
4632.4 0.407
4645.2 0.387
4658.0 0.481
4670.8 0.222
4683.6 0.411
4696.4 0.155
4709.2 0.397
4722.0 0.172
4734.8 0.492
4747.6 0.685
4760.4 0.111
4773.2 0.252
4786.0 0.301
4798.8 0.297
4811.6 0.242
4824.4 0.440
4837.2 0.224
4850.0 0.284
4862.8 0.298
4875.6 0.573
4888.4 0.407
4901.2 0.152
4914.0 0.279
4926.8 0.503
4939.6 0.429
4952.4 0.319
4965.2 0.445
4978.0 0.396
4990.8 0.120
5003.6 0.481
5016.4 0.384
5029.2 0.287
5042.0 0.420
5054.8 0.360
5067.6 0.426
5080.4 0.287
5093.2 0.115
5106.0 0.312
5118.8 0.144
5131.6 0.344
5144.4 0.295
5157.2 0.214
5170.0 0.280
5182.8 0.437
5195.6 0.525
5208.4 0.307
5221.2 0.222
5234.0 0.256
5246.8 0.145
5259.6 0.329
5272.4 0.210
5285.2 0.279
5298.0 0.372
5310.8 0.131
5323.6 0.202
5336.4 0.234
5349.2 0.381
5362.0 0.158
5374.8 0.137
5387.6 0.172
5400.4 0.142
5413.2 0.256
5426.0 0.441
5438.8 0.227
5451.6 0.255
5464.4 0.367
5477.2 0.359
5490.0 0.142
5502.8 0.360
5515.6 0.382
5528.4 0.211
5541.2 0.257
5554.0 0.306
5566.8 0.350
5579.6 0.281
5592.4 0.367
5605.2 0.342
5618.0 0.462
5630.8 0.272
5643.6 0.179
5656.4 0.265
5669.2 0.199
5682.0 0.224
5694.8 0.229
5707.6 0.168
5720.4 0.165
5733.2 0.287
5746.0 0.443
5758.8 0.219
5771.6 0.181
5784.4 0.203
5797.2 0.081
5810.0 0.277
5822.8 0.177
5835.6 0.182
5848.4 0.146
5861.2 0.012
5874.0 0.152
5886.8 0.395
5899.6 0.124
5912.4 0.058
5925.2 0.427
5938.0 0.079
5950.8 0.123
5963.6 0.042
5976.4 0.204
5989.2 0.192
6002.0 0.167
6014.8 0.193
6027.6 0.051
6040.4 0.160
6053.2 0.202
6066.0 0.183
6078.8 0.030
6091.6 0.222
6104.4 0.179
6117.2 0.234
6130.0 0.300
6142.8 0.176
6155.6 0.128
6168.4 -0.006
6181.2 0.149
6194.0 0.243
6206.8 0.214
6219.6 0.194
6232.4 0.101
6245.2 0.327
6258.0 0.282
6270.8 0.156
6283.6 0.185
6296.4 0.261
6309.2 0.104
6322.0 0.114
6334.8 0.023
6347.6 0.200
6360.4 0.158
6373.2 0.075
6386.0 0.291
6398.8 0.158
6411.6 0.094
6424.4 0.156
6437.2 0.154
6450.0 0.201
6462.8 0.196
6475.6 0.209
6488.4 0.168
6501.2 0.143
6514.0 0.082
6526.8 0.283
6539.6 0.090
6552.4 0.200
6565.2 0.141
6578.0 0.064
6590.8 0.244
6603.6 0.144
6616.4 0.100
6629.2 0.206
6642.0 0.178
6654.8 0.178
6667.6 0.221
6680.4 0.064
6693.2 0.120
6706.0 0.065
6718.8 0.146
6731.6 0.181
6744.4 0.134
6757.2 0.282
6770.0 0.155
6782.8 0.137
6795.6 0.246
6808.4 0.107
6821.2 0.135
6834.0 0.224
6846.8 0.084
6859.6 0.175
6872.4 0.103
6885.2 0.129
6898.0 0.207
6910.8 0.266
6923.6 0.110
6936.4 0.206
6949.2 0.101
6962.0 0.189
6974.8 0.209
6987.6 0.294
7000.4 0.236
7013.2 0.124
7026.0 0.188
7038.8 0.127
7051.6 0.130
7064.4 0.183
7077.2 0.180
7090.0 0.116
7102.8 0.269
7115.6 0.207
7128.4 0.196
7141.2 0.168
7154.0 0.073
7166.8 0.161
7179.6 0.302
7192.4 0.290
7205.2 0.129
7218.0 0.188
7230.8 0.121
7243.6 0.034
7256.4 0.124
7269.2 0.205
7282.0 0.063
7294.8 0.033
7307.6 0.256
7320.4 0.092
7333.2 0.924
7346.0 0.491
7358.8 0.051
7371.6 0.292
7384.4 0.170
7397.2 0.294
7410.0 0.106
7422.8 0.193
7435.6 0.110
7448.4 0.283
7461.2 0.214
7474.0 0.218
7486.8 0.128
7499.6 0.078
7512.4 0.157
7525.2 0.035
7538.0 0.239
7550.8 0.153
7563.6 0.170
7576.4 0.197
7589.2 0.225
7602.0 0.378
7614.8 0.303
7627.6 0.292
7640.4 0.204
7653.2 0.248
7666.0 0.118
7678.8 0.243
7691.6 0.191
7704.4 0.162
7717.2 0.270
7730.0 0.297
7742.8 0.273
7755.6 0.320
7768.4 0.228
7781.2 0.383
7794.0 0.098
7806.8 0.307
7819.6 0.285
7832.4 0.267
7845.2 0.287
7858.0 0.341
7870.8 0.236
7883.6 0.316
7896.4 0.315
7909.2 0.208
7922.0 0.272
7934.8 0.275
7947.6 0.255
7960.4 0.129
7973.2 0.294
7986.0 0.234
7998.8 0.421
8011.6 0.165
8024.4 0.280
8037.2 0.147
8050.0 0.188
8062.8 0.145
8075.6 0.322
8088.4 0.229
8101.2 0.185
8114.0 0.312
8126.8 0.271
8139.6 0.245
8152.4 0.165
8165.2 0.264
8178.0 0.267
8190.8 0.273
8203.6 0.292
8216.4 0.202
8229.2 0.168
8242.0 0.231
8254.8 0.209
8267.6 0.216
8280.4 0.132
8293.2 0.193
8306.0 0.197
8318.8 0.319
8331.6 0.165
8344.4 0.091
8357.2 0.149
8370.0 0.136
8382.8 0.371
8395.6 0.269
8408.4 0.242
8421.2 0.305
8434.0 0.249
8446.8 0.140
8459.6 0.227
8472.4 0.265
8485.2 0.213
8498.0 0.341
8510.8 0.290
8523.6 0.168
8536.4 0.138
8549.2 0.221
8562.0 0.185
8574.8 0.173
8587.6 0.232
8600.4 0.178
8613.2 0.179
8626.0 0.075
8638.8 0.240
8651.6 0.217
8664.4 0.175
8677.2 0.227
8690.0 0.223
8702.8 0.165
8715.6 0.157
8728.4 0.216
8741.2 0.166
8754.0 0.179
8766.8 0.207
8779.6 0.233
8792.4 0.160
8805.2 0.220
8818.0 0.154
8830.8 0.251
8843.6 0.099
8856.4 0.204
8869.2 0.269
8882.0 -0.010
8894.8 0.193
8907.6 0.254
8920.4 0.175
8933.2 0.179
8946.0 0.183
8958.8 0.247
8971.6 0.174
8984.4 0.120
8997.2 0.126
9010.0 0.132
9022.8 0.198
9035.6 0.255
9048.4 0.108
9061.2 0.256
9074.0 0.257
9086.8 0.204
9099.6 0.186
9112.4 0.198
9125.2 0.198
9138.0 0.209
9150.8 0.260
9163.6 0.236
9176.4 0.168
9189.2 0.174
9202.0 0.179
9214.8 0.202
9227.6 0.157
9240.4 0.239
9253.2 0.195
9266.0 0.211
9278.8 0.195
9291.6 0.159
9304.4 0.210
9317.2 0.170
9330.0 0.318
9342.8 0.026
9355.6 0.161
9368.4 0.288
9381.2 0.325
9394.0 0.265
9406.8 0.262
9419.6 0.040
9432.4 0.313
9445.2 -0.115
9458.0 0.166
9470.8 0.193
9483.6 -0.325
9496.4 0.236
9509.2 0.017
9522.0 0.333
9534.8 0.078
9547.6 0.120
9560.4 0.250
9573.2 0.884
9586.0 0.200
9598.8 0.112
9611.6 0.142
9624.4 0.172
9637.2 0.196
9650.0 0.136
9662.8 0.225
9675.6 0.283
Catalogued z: 0.968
